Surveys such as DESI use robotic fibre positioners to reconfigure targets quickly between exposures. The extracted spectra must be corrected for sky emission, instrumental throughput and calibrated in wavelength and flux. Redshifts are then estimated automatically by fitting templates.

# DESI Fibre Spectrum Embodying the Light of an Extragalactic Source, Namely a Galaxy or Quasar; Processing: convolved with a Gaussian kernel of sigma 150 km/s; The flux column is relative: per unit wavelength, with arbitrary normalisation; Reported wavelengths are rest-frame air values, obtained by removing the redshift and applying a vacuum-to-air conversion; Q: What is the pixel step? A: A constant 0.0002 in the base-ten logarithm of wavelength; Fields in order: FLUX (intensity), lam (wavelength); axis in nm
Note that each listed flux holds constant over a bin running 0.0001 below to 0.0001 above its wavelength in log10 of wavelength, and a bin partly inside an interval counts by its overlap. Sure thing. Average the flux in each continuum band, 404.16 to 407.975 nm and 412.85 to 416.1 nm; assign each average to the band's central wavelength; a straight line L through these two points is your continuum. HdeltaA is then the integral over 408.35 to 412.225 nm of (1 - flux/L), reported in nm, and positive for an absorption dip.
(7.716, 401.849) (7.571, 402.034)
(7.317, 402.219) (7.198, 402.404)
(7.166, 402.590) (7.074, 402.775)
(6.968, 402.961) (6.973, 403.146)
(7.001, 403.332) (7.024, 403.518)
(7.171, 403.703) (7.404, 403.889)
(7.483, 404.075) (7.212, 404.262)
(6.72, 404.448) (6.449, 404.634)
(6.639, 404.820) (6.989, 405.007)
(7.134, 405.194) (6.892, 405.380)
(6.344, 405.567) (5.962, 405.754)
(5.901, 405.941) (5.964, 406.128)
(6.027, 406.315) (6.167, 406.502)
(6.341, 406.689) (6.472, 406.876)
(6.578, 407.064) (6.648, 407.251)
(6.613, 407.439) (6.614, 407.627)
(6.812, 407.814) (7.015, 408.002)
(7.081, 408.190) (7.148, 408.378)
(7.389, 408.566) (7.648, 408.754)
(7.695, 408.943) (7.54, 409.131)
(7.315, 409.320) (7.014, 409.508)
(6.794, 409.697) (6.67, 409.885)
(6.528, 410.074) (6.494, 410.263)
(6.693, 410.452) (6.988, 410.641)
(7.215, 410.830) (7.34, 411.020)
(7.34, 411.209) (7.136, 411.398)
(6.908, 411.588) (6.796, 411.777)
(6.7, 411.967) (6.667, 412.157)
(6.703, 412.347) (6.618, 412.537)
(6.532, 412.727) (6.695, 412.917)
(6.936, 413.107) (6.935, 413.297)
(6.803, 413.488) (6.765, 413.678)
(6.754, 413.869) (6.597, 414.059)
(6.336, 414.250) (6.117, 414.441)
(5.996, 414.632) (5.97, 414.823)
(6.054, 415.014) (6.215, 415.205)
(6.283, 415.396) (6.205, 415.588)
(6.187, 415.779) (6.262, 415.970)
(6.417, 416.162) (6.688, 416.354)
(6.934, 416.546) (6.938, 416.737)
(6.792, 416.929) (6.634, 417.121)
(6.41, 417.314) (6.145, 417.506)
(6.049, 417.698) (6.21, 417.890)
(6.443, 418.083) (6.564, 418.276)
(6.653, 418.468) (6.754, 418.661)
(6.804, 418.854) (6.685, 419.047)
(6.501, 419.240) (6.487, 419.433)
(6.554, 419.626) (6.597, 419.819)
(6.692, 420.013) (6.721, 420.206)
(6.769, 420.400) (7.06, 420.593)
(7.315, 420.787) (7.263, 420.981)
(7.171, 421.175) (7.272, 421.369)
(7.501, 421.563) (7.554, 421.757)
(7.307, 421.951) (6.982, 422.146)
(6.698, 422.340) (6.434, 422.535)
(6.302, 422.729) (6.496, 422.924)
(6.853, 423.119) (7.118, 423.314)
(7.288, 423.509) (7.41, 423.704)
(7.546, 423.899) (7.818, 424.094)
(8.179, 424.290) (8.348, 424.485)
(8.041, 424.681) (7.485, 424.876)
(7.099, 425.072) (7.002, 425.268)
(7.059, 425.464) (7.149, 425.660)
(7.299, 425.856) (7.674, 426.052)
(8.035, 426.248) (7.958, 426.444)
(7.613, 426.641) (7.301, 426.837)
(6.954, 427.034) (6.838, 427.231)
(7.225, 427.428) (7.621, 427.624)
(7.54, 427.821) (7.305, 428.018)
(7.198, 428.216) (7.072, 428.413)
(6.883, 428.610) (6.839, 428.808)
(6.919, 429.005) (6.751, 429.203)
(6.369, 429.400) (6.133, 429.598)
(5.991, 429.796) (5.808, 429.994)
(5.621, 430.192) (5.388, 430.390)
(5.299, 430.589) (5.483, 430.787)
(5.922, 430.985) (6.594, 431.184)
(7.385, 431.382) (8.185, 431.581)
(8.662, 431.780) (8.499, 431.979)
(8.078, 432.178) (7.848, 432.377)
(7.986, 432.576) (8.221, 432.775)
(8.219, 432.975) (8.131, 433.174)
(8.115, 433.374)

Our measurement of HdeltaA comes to -0.34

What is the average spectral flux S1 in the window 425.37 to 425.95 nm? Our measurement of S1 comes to 7.17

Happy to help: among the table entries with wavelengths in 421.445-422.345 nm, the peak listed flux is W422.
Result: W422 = 7.554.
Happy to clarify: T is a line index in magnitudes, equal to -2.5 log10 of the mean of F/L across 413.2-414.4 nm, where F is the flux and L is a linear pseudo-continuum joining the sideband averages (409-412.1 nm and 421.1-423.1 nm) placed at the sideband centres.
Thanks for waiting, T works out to 0.05 mag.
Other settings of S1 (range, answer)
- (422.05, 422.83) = 6.61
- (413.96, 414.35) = 6.47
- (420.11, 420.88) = 6.96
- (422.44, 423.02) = 6.41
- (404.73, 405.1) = 6.81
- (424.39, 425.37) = 7.59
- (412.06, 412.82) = 6.63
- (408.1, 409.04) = 7.39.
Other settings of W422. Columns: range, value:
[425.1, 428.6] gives 8.035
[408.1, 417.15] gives 7.695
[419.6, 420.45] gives 6.769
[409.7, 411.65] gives 7.34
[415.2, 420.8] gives 7.315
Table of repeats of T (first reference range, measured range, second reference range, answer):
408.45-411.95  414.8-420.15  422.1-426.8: 0.12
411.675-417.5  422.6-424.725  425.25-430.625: -0.09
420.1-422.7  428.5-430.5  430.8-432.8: 0.19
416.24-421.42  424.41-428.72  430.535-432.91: -0.04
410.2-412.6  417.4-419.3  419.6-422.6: 0.08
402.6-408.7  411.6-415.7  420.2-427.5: 0.08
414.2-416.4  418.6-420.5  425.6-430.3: -0.03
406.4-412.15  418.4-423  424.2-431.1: 0.01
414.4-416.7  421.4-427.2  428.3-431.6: -0.16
